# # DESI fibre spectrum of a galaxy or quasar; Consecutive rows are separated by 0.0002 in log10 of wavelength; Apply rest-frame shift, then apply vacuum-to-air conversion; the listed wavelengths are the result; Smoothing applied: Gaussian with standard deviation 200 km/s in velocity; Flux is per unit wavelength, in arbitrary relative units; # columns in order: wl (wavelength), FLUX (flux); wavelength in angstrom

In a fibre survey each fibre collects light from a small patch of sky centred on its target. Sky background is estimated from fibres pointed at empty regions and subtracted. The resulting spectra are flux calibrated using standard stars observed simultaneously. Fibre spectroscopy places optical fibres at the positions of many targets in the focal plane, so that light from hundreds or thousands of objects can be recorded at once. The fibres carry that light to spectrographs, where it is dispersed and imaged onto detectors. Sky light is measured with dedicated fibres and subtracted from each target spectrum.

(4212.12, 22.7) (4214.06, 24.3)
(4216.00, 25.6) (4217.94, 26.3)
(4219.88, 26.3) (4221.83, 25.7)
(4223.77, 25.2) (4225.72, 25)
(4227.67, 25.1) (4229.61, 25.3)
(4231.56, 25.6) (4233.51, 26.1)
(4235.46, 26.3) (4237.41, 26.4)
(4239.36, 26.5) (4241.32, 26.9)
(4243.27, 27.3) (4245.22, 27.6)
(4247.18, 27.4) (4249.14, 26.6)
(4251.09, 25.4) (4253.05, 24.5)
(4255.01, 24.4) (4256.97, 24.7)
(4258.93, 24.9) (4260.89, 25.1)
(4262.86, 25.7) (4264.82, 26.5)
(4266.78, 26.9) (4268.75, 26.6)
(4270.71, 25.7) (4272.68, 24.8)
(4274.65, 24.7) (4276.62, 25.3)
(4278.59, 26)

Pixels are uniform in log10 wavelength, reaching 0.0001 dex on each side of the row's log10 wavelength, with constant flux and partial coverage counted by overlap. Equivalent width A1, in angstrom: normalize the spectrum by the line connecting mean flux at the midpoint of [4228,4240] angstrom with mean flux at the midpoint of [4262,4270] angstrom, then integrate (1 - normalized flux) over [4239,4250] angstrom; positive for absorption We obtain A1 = -0.40 angstrom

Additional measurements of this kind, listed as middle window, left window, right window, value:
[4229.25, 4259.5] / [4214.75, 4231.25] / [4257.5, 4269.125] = -0.4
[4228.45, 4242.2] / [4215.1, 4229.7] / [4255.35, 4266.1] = -0.3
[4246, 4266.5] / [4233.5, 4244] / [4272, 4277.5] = 0.2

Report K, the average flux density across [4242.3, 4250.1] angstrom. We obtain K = 27.2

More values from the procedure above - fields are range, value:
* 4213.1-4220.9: 25.6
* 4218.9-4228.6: 25.4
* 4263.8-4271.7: 26.4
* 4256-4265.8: 25.4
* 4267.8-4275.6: 25.5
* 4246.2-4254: 26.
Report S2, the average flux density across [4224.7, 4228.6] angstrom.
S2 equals 25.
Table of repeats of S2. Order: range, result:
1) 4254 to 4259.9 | 24.7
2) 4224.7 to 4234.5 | 25.4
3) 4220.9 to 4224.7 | 25.5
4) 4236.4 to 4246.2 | 26.9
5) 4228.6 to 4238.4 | 26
